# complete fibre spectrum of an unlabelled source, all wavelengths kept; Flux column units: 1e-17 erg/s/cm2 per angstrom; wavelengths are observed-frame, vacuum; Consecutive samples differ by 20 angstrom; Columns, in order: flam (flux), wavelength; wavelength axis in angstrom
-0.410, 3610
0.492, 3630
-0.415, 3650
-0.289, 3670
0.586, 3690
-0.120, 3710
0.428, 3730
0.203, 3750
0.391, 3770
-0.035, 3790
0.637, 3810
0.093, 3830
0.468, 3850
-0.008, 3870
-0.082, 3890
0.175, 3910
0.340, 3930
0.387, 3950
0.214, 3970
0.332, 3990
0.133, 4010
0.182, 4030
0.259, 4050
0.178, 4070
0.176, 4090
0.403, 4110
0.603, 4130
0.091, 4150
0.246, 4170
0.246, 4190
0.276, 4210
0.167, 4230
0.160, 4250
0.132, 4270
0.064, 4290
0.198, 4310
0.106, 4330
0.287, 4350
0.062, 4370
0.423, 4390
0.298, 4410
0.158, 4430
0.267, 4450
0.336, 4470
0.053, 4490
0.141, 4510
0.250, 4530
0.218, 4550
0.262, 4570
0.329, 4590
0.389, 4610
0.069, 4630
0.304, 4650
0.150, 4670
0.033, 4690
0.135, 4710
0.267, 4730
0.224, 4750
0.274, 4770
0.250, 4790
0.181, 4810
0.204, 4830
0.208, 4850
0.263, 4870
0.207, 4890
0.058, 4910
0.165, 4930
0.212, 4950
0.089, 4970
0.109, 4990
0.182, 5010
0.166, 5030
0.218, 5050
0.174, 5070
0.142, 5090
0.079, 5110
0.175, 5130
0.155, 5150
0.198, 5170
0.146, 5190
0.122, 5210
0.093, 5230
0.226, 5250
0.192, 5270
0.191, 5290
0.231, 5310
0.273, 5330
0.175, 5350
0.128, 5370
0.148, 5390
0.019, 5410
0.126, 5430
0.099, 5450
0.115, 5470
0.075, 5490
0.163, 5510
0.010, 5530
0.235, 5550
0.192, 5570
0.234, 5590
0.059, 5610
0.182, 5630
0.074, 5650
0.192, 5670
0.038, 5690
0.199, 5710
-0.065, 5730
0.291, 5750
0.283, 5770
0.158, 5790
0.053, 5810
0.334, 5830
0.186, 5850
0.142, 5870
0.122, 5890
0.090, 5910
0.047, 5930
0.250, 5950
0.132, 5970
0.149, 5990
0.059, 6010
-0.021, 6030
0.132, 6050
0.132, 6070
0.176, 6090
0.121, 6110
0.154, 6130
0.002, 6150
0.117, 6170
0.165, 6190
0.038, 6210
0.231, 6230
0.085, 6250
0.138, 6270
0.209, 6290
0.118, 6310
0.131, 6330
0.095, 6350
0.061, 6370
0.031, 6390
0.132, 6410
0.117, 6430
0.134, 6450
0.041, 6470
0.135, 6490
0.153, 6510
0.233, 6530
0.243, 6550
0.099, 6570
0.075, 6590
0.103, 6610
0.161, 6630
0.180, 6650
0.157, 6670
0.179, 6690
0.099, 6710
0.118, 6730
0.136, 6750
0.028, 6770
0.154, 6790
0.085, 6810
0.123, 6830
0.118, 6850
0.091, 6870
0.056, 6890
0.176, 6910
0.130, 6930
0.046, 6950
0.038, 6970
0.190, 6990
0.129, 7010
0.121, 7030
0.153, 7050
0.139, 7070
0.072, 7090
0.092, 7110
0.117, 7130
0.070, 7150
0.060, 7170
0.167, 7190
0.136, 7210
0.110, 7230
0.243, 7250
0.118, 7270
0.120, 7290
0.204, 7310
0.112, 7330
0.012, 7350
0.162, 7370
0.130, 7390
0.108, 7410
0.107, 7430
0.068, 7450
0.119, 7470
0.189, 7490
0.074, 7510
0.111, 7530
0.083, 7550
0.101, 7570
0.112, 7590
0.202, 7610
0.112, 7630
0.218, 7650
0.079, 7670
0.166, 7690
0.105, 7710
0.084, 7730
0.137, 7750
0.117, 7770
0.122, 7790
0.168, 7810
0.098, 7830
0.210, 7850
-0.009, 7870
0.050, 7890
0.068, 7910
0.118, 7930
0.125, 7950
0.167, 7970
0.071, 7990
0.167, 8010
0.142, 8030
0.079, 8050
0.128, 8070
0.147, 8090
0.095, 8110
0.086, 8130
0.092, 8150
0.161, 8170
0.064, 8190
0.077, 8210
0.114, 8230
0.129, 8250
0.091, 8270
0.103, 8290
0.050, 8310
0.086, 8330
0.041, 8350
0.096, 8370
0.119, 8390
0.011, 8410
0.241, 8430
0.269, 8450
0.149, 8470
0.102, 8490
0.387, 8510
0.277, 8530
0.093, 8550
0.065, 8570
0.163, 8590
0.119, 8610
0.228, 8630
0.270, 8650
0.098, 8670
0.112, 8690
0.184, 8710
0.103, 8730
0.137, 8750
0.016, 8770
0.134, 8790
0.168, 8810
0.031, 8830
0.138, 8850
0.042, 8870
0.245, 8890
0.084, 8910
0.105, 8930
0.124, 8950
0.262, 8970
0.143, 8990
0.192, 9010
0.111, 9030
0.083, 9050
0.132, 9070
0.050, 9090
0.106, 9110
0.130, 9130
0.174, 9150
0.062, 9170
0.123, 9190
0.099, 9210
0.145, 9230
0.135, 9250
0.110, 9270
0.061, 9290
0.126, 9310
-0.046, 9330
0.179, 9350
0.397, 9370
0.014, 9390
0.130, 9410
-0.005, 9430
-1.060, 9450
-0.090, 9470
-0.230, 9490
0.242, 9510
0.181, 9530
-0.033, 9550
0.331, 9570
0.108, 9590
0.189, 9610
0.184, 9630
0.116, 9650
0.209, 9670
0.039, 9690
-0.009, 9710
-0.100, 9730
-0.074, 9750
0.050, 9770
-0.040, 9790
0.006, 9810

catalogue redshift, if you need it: 1.28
